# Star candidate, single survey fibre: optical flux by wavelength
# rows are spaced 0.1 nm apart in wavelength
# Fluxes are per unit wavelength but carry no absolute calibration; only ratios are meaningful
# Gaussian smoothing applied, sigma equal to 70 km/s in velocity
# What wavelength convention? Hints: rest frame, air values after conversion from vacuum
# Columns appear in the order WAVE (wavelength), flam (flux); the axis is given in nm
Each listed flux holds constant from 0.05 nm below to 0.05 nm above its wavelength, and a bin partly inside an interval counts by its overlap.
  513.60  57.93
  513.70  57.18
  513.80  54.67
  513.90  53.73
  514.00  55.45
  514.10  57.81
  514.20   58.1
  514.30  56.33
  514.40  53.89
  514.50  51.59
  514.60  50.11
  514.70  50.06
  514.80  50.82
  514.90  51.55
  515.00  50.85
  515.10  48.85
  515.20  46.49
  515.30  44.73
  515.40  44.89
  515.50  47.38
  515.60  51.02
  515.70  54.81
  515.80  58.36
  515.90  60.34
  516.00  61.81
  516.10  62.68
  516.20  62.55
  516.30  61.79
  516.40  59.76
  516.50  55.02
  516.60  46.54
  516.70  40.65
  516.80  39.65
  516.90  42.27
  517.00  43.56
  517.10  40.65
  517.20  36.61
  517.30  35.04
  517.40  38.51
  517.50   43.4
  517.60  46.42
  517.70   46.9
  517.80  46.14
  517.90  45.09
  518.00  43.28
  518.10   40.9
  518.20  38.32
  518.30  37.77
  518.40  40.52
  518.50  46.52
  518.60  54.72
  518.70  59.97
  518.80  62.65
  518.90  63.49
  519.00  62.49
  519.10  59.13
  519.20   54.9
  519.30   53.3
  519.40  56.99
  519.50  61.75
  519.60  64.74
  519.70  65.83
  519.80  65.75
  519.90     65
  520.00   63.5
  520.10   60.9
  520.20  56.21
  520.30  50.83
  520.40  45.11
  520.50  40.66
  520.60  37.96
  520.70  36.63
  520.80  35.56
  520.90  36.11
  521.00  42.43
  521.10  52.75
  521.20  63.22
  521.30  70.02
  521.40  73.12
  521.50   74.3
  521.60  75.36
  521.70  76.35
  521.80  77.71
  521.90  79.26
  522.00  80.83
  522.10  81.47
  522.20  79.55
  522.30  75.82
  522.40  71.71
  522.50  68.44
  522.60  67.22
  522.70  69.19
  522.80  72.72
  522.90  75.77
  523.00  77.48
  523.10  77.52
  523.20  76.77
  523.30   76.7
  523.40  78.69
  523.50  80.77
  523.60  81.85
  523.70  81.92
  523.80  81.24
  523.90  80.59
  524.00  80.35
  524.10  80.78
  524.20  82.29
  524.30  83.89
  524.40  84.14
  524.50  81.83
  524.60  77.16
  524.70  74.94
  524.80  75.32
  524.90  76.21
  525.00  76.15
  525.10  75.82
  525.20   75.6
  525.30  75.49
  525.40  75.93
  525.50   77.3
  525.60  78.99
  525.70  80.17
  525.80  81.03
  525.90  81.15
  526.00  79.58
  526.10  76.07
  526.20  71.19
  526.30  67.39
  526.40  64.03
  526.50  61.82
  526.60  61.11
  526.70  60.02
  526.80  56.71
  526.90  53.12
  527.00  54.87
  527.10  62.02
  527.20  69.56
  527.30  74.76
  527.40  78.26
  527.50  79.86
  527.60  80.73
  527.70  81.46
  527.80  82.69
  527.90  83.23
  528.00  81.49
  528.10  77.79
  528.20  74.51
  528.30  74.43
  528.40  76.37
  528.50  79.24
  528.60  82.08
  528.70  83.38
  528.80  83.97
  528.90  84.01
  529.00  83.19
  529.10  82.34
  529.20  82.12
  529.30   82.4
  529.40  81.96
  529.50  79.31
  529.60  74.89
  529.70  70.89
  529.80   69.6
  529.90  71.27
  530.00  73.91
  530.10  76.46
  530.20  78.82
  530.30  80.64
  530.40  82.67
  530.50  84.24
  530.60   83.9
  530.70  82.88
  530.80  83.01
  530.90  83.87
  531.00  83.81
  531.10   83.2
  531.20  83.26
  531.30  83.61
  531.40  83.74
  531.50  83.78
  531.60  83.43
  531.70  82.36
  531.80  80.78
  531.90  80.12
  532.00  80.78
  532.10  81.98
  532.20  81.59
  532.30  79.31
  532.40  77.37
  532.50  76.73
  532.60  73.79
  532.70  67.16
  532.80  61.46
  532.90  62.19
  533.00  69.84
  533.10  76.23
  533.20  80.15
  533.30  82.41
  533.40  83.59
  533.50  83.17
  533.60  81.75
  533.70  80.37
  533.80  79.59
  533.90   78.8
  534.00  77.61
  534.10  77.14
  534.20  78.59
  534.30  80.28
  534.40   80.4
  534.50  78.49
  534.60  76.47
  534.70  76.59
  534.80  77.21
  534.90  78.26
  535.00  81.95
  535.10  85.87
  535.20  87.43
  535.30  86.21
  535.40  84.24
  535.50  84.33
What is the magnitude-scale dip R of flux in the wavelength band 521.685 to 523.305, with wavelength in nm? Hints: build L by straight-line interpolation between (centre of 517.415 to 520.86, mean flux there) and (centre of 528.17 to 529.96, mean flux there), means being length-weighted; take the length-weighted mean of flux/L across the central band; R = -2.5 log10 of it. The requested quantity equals -0.239 mag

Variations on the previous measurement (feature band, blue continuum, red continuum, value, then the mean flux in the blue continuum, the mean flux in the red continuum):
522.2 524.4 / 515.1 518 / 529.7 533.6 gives -0.239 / 48.6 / 78.8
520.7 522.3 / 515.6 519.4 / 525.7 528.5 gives -0.110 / 50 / 72.3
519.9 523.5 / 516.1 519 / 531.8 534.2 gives -0.170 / 47.6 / 77.2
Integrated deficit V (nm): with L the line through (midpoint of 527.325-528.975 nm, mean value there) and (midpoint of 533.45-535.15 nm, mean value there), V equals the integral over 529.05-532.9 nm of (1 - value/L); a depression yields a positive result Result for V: 0.04 nm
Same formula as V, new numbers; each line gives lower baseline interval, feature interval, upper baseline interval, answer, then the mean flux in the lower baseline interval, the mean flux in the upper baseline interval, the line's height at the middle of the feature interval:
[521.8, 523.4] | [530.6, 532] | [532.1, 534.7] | -0.111 nm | 75.5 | 77.1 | 76.8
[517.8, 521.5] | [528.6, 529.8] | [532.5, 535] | -0.194 nm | 53.2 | 76.8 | 69.2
